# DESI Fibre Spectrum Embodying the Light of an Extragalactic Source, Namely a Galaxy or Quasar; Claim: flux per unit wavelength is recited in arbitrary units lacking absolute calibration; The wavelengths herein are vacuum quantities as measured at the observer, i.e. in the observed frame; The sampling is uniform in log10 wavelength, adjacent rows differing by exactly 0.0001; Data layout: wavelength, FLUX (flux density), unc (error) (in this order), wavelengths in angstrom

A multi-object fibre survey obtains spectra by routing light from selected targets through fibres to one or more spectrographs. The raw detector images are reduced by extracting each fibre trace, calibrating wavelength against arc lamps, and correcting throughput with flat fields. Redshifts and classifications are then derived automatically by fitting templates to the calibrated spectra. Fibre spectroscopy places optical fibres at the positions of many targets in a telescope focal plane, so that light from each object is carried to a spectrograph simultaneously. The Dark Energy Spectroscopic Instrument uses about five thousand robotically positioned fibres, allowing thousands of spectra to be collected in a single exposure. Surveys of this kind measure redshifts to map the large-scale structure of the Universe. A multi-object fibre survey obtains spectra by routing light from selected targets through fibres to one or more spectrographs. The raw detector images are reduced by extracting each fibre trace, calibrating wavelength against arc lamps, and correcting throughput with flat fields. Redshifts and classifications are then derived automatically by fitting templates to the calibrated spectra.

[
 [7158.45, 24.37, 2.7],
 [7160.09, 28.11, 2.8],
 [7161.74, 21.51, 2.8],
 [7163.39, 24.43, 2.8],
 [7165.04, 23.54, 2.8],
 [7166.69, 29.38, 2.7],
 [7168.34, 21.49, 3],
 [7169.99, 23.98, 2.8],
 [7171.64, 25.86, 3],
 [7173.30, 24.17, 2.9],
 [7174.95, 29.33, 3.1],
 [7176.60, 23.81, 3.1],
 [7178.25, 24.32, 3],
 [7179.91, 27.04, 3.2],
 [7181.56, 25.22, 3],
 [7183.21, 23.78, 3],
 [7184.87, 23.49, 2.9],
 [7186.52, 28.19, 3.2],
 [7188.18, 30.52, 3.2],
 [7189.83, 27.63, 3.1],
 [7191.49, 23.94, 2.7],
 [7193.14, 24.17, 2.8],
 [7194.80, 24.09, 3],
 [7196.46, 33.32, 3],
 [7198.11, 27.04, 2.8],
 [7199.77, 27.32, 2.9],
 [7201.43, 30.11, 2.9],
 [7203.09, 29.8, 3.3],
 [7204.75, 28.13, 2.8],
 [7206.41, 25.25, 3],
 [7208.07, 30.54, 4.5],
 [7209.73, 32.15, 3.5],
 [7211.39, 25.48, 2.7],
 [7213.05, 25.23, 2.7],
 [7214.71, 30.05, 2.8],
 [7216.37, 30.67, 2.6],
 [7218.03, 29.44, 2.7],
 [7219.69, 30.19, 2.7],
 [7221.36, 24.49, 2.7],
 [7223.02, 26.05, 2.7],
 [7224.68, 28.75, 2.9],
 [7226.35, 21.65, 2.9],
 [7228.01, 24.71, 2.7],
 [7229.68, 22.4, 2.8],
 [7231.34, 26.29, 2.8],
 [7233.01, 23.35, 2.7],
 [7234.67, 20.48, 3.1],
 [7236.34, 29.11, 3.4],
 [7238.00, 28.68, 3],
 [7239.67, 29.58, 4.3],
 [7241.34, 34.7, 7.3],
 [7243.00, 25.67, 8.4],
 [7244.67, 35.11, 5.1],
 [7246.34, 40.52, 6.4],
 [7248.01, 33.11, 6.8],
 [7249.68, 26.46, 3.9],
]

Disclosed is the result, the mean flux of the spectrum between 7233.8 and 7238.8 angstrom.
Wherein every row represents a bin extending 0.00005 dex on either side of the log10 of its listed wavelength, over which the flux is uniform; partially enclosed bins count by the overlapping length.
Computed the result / 26.1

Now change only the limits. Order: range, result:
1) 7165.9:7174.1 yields 24.9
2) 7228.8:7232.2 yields 24.3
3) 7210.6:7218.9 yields 28.2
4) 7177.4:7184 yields 25.1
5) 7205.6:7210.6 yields 29.3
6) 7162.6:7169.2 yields 24.7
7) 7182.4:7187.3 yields 25.1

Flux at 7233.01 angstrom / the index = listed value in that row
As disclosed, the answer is 23.35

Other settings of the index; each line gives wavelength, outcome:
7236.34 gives 29.11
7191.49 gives 23.94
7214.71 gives 30.05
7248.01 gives 33.11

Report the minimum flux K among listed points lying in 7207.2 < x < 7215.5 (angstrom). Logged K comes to 25.23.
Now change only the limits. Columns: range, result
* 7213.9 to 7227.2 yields 21.65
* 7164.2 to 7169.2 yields 21.49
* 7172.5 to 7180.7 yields 23.81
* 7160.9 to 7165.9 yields 21.51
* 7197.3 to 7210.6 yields 25.25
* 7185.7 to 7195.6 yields 23.94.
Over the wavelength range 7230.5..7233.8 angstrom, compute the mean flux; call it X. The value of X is 24.8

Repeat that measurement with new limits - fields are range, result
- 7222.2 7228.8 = 25.3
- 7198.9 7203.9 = 29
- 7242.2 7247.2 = 33.8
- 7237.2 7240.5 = 29.1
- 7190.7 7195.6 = 24.1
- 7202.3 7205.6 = 28.9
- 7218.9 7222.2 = 27.3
